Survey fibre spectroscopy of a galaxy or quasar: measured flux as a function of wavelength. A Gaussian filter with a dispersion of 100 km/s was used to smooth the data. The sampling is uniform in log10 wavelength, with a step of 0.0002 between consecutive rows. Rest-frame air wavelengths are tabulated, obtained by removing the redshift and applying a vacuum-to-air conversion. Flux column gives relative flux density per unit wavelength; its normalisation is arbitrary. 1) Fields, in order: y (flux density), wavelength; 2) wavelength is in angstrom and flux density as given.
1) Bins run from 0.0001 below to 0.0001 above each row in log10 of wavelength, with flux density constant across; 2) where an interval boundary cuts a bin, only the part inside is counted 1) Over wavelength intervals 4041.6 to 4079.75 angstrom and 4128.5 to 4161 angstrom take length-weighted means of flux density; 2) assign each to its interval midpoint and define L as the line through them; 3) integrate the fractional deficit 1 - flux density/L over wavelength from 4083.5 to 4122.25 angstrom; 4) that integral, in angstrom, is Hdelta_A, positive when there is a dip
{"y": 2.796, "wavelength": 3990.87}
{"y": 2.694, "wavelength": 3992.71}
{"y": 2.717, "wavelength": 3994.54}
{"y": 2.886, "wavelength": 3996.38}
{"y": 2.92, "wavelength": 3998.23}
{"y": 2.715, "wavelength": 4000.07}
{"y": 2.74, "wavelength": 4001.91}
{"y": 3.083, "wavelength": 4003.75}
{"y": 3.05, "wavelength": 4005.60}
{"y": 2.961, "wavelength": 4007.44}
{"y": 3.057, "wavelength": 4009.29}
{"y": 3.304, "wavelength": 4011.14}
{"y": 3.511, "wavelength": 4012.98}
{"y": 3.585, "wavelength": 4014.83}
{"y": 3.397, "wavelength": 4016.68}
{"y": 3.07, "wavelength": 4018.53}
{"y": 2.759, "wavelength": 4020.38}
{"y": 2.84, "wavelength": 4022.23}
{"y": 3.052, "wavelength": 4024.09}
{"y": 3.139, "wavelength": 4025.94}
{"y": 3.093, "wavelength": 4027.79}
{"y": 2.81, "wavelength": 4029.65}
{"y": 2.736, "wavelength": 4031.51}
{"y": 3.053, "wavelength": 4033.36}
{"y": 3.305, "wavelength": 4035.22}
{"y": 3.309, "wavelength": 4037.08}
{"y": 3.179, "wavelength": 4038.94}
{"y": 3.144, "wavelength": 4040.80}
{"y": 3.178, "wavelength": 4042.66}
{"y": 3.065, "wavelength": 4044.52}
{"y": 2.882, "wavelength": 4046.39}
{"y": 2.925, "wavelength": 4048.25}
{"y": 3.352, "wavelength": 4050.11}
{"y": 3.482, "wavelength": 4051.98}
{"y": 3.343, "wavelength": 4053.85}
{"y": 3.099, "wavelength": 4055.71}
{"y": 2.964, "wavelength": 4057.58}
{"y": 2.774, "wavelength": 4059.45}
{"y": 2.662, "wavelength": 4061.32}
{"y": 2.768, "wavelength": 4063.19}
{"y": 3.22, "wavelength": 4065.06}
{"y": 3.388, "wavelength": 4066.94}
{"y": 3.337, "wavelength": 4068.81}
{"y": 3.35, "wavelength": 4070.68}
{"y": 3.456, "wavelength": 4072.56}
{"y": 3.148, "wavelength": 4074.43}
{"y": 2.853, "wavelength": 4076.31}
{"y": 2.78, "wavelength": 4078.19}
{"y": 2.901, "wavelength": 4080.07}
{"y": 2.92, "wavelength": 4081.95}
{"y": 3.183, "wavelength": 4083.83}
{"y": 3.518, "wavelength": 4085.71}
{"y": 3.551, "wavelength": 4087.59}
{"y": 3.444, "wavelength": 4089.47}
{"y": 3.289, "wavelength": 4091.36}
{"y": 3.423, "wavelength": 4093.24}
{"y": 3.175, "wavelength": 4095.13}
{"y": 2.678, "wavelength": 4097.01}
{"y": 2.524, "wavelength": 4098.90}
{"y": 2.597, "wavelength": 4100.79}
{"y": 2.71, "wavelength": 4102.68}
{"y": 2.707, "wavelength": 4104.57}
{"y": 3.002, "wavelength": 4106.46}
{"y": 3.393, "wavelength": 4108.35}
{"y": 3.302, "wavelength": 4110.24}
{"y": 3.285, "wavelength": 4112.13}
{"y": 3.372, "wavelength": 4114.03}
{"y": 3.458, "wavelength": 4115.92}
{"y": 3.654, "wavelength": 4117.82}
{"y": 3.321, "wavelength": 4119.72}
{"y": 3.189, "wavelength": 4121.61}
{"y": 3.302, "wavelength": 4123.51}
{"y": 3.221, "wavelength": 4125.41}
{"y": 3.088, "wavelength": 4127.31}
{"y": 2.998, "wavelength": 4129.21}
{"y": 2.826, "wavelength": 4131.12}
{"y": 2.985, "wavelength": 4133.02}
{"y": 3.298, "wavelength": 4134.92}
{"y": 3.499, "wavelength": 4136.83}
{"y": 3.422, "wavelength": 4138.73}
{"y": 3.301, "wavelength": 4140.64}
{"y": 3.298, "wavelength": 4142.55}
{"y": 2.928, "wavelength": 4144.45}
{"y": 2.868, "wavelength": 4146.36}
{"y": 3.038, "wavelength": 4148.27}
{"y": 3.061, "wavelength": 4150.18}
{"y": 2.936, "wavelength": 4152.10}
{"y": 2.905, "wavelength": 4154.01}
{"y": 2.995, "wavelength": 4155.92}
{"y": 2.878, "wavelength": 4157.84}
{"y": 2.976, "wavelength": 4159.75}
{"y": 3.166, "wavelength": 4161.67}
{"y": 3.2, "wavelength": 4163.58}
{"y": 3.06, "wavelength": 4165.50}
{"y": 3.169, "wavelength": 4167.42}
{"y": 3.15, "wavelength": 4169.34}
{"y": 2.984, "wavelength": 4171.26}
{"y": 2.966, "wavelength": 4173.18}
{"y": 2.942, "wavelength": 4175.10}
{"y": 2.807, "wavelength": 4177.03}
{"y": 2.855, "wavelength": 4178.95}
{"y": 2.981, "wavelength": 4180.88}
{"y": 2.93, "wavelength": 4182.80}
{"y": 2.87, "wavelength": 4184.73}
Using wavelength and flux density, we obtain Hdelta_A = -1.19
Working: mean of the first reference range 3.1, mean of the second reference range 3.07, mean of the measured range 3.18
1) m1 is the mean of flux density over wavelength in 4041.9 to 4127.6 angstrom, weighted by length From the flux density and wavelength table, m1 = 3.14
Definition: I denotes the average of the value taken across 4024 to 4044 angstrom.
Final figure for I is 3.09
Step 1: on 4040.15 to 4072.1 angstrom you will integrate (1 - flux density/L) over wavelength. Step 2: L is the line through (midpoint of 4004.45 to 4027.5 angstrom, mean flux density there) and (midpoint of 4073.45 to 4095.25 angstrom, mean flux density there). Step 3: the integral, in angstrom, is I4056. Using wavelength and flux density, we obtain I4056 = 0.5 angstrom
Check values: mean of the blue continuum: 3.14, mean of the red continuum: 3.18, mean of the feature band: 3.12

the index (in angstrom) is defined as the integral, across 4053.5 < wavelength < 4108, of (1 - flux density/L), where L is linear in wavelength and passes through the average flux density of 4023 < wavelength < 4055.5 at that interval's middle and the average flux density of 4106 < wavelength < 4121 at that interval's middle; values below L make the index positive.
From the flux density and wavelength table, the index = 3.2 angstrom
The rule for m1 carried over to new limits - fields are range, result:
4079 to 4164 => 3.13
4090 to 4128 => 3.14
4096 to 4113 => 2.91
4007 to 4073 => 3.12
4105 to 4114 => 3.23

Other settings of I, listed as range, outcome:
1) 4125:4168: 3.09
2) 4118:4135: 3.15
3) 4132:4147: 3.21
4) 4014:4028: 3.12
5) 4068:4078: 3.19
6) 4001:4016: 3.17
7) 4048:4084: 3.1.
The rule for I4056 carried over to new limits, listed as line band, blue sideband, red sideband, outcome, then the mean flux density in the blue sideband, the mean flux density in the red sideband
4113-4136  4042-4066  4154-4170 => -1.26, 3.05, 3.06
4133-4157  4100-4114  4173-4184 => -1.27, 3.03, 2.91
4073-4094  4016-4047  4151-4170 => -0.94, 3.06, 3.04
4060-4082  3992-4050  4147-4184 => -0.28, 3.04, 3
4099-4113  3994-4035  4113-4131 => 1.14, 3.03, 3.27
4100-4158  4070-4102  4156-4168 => -0.91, 3.1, 3.07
